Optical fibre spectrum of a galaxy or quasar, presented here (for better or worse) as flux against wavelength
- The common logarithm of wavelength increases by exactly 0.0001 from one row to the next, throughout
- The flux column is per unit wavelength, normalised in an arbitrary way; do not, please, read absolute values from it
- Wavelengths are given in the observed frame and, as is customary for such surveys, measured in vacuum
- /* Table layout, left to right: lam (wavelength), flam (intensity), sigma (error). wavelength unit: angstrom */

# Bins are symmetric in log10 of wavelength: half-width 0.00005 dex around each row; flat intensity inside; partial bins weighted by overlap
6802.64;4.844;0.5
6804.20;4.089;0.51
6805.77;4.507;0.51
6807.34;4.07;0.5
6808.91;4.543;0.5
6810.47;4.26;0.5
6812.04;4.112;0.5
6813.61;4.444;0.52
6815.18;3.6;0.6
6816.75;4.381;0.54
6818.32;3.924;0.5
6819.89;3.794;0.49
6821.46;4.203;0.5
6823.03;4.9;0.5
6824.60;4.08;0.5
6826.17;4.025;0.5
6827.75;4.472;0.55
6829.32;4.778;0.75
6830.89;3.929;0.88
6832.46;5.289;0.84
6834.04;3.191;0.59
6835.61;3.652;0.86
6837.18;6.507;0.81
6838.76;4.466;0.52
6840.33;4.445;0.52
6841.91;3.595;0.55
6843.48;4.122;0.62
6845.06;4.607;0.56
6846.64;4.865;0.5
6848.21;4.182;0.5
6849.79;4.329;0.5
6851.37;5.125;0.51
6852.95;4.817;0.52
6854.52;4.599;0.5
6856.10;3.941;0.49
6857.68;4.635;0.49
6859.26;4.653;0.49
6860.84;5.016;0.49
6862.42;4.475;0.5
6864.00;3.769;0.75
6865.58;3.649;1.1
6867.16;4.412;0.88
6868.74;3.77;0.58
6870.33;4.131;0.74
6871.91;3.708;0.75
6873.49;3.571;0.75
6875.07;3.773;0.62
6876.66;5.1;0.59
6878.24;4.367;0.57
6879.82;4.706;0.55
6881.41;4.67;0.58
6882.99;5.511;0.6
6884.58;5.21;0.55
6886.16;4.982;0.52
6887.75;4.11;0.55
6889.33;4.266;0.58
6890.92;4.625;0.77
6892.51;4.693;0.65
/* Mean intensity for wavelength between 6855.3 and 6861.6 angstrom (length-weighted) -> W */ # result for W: 4.56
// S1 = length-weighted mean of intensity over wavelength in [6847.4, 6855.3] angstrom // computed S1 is 4.62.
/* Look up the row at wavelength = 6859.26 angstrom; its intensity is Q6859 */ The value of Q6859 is 4.653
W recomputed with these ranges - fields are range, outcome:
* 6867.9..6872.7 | 3.87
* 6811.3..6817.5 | 4.13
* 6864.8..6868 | 4.03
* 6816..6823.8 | 4.24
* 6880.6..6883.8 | 5.08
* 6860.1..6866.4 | 4.22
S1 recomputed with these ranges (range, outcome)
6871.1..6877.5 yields 4.04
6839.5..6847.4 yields 4.32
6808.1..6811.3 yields 4.4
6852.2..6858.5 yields 4.5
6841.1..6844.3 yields 3.86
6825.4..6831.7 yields 4.31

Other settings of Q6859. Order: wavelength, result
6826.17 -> 4.025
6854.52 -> 4.599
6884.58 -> 5.21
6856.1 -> 3.941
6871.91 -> 3.708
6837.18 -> 6.507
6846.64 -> 4.865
